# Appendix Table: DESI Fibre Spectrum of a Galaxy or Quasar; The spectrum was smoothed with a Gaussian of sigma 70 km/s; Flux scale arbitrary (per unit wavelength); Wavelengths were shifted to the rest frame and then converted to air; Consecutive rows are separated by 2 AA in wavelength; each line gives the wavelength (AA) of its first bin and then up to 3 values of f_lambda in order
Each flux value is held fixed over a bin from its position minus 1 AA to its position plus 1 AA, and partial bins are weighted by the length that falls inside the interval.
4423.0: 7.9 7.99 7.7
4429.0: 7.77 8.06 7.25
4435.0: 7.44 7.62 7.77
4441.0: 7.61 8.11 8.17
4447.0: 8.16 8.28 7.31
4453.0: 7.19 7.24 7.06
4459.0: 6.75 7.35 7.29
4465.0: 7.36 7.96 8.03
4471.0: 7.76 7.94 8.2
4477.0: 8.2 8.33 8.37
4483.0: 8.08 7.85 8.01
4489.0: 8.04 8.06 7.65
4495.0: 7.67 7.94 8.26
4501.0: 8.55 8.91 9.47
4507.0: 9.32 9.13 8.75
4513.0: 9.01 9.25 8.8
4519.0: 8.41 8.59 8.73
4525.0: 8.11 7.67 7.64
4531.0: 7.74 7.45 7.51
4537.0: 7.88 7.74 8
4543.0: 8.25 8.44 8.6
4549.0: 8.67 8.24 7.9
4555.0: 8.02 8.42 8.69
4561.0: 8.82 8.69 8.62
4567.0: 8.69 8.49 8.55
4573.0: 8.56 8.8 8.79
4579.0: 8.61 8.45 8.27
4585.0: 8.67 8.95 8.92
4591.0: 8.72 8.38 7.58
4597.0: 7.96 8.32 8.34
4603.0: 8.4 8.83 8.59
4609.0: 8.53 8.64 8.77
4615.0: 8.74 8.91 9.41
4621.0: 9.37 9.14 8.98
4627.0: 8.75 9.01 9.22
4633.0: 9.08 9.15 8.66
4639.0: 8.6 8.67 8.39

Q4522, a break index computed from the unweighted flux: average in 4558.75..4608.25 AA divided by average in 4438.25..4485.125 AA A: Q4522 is 1.10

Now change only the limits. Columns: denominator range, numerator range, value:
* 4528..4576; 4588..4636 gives 1.06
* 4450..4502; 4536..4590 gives 1.09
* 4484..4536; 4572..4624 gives 1.04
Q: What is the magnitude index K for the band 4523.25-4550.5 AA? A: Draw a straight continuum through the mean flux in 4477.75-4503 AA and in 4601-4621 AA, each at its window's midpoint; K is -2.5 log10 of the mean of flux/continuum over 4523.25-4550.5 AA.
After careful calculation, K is 0.05 mag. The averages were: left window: 8.1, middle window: 8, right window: 8.77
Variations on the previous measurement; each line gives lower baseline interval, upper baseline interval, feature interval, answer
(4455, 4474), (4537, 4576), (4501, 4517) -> -0.14 mag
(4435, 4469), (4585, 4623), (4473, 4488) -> -0.05 mag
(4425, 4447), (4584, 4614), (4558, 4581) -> -0.04 mag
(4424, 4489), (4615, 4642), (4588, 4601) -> 0.05 mag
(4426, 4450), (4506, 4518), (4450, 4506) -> 0.08 mag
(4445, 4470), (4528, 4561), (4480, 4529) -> -0.08 mag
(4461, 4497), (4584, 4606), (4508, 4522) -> -0.10 mag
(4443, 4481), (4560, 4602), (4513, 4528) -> -0.05 mag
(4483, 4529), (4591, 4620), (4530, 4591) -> 0.01 mag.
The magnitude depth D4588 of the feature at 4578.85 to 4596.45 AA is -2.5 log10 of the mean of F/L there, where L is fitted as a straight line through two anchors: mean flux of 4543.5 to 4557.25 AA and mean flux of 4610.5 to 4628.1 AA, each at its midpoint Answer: 0.02 mag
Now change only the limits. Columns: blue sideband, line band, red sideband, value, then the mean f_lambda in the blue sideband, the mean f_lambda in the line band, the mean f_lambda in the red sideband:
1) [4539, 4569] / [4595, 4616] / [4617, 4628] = 0.06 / 8.41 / 8.47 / 9.11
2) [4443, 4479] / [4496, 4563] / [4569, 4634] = -0.03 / 7.69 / 8.4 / 8.69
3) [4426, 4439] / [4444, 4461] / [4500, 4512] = 0.07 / 7.65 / 7.51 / 9.02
